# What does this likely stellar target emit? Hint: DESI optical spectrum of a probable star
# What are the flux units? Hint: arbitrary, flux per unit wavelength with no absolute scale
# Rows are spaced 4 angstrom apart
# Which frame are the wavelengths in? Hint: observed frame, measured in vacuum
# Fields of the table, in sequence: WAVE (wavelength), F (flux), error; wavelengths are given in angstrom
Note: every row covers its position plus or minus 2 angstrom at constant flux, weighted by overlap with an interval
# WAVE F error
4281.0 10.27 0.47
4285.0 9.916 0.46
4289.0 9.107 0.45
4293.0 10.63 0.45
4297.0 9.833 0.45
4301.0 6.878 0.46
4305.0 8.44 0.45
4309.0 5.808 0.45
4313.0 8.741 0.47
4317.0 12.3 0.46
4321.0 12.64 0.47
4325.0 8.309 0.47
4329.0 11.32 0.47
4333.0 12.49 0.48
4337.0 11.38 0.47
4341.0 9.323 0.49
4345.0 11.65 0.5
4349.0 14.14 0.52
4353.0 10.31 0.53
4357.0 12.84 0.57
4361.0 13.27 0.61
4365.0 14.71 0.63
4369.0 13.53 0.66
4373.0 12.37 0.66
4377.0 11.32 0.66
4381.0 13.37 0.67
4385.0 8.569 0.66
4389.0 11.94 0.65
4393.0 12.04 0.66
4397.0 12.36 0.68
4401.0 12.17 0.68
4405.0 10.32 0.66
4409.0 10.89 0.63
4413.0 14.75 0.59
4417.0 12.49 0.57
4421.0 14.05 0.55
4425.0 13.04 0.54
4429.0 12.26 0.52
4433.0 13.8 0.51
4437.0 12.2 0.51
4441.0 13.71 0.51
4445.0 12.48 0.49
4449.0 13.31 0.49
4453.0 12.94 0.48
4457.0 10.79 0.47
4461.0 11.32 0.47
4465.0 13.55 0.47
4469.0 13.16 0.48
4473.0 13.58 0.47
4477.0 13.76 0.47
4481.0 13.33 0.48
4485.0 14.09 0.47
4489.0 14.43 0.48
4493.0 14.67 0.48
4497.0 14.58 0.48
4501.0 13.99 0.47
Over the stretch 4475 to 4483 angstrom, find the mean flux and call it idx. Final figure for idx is 13.5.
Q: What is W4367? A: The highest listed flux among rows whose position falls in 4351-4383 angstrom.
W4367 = 14.71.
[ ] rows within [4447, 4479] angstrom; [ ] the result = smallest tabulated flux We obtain 10.79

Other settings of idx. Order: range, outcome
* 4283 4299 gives 9.87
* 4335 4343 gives 10.4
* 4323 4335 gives 10.7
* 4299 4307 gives 7.66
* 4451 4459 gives 11.9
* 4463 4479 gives 13.5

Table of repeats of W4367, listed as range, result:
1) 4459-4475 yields 13.58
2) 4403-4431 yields 14.75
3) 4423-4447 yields 13.8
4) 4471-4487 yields 14.09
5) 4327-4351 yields 14.14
